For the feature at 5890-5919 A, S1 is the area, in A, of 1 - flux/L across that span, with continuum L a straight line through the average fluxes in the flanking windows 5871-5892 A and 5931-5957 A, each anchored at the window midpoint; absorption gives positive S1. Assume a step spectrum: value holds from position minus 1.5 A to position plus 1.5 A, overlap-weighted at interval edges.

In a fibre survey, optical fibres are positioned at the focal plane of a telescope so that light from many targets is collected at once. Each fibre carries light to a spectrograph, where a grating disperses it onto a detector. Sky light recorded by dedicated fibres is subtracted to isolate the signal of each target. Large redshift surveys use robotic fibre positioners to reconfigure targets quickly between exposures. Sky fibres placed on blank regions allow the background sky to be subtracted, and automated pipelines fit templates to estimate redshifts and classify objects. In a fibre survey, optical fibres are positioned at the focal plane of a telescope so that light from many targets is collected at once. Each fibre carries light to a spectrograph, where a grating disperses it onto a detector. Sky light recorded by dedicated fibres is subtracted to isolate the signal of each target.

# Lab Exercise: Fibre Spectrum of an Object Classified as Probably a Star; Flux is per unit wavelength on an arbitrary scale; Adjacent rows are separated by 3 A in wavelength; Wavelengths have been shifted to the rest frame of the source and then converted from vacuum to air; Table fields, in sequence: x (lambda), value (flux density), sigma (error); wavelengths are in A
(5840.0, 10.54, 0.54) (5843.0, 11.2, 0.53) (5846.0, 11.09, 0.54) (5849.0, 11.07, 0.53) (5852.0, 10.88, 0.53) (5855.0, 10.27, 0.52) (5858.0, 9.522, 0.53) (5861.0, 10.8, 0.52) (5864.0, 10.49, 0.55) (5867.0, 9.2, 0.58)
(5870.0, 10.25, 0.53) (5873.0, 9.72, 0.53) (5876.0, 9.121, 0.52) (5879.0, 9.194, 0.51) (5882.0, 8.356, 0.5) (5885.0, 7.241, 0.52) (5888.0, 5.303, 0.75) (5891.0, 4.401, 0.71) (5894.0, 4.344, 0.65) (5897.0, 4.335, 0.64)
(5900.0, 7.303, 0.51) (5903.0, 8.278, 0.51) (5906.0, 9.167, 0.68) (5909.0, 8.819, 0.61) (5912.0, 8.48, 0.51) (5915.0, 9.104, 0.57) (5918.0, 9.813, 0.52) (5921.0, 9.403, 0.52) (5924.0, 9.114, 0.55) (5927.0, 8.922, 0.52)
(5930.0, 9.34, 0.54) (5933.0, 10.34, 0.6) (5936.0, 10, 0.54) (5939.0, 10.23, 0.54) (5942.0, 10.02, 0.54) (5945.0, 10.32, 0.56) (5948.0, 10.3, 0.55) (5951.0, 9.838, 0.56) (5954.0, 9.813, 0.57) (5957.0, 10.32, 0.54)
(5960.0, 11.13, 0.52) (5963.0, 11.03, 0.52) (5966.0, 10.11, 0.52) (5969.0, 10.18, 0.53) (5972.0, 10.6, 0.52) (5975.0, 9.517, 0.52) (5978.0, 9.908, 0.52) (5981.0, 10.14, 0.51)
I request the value 4.26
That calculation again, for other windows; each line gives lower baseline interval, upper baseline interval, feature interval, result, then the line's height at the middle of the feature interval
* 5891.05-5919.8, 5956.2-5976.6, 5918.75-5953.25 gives -3.1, 9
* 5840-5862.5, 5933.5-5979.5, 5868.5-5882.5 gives 1.6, 10.6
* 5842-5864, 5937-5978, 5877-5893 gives 5.5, 10.5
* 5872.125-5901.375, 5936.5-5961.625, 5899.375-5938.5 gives -2.5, 8.61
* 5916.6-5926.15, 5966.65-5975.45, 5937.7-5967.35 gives -1.3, 9.88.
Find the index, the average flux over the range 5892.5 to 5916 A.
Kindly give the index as 7.44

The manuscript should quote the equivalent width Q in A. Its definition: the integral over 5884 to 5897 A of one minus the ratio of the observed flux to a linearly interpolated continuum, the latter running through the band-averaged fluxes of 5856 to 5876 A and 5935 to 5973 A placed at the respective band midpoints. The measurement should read 6.35 A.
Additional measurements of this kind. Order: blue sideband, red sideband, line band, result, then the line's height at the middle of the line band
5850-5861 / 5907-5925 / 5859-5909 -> 9.1 A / 9.77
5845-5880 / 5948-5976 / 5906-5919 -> 1.5 A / 10.2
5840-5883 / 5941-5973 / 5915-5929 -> 1.3 A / 10.3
